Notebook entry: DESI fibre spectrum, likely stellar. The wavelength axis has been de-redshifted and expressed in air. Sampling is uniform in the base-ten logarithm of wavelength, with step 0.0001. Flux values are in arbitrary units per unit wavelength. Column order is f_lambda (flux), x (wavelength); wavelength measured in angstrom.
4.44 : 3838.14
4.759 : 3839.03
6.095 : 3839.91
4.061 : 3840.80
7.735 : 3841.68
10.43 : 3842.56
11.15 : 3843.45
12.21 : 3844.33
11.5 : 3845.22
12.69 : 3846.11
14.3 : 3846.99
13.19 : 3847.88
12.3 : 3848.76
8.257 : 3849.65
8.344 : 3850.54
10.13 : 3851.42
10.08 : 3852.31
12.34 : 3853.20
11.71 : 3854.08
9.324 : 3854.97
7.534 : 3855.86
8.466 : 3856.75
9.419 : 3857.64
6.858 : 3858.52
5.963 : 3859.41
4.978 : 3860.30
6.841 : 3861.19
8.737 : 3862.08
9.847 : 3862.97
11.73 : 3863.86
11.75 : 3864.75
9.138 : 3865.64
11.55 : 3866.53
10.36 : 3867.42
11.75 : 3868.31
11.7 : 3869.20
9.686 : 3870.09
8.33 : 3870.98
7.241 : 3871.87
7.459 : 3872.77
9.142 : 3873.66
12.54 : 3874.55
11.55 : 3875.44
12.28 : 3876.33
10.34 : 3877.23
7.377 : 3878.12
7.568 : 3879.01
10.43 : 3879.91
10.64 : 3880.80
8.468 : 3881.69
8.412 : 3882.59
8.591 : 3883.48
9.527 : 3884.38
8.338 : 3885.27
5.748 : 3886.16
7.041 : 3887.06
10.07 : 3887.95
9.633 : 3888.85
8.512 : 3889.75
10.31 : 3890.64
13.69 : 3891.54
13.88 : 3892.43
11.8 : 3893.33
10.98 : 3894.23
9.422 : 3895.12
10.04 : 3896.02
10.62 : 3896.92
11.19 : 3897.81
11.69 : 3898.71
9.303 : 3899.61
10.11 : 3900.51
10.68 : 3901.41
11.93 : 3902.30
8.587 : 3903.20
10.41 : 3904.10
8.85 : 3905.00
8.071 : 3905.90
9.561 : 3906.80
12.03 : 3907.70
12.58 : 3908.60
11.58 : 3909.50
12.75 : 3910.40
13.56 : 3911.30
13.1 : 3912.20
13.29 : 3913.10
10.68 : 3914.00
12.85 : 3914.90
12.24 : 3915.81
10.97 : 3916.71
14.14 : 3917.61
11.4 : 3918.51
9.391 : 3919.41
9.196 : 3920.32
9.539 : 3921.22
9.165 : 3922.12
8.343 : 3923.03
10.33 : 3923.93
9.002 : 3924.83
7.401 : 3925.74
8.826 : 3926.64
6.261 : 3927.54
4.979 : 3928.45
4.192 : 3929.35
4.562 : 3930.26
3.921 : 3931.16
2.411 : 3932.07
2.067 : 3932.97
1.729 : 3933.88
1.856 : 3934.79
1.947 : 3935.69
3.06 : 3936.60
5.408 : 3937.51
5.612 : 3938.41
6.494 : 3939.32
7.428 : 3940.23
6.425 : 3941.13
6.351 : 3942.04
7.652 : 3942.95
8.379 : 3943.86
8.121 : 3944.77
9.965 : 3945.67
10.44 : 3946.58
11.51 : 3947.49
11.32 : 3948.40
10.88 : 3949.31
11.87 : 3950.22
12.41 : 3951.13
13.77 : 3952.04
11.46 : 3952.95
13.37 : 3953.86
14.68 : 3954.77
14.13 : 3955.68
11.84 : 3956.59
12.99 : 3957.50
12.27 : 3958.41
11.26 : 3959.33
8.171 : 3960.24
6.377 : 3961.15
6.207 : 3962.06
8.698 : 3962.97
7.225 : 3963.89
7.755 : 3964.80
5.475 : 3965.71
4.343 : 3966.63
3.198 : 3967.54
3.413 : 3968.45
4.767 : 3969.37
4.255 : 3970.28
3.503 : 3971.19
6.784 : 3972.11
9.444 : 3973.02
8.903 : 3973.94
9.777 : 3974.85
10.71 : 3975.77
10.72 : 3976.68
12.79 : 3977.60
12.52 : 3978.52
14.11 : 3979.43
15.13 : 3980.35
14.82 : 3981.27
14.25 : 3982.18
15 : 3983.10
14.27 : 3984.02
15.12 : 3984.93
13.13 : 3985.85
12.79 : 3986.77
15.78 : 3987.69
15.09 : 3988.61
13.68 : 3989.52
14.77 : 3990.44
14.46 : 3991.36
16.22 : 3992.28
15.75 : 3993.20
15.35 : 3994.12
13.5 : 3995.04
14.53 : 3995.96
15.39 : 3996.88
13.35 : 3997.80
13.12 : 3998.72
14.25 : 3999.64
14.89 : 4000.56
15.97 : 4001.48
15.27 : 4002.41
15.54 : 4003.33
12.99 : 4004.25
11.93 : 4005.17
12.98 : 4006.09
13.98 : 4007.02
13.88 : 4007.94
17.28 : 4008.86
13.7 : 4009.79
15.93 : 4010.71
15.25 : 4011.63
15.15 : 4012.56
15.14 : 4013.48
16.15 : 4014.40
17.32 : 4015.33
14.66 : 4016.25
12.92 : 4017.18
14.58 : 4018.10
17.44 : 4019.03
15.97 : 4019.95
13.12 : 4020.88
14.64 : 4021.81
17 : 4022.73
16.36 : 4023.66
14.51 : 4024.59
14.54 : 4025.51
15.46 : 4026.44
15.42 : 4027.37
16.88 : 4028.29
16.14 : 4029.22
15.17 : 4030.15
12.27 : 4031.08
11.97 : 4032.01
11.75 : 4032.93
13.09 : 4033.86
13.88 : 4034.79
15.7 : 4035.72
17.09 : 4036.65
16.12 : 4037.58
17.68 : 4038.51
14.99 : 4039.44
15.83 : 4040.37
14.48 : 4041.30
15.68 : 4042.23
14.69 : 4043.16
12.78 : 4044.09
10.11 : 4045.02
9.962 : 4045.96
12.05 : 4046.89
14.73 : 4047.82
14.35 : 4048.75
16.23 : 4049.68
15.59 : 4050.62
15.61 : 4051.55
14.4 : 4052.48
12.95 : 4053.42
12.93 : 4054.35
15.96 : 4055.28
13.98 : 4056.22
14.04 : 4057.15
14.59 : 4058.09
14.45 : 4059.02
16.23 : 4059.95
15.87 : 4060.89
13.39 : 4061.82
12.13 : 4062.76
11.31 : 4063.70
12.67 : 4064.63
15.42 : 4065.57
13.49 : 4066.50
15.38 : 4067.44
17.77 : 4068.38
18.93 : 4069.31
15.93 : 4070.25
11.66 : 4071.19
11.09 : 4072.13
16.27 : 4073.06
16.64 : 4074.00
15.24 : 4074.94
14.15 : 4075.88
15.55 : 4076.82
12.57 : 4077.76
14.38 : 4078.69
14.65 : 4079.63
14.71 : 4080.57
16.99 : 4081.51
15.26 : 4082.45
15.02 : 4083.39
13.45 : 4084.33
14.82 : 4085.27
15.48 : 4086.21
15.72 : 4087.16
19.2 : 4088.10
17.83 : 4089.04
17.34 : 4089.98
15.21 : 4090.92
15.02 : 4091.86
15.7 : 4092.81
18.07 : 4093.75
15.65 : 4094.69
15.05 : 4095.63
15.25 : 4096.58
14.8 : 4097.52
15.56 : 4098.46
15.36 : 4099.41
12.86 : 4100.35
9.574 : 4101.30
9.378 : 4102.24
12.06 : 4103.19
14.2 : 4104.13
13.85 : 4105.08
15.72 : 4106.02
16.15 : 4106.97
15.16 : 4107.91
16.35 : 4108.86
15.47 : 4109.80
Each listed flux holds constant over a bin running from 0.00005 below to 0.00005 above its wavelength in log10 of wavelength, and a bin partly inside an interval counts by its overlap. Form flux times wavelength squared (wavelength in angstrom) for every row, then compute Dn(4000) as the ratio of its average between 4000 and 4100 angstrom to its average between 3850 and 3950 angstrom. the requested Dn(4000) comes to 1.8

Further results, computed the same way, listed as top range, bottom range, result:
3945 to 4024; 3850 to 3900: 1.37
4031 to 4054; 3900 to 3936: 1.70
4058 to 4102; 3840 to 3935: 1.73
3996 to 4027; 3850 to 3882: 1.69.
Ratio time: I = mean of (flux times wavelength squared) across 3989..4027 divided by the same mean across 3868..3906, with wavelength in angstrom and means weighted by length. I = 1.6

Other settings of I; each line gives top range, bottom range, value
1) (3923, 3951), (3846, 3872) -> 0.72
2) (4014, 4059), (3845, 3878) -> 1.61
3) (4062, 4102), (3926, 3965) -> 1.98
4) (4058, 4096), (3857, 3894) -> 1.76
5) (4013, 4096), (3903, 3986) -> 1.70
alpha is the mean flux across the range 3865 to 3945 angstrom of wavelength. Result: 9.05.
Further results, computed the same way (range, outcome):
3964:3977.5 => 6.83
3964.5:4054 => 13.5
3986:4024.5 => 14.8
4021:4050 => 14.5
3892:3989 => 9.59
